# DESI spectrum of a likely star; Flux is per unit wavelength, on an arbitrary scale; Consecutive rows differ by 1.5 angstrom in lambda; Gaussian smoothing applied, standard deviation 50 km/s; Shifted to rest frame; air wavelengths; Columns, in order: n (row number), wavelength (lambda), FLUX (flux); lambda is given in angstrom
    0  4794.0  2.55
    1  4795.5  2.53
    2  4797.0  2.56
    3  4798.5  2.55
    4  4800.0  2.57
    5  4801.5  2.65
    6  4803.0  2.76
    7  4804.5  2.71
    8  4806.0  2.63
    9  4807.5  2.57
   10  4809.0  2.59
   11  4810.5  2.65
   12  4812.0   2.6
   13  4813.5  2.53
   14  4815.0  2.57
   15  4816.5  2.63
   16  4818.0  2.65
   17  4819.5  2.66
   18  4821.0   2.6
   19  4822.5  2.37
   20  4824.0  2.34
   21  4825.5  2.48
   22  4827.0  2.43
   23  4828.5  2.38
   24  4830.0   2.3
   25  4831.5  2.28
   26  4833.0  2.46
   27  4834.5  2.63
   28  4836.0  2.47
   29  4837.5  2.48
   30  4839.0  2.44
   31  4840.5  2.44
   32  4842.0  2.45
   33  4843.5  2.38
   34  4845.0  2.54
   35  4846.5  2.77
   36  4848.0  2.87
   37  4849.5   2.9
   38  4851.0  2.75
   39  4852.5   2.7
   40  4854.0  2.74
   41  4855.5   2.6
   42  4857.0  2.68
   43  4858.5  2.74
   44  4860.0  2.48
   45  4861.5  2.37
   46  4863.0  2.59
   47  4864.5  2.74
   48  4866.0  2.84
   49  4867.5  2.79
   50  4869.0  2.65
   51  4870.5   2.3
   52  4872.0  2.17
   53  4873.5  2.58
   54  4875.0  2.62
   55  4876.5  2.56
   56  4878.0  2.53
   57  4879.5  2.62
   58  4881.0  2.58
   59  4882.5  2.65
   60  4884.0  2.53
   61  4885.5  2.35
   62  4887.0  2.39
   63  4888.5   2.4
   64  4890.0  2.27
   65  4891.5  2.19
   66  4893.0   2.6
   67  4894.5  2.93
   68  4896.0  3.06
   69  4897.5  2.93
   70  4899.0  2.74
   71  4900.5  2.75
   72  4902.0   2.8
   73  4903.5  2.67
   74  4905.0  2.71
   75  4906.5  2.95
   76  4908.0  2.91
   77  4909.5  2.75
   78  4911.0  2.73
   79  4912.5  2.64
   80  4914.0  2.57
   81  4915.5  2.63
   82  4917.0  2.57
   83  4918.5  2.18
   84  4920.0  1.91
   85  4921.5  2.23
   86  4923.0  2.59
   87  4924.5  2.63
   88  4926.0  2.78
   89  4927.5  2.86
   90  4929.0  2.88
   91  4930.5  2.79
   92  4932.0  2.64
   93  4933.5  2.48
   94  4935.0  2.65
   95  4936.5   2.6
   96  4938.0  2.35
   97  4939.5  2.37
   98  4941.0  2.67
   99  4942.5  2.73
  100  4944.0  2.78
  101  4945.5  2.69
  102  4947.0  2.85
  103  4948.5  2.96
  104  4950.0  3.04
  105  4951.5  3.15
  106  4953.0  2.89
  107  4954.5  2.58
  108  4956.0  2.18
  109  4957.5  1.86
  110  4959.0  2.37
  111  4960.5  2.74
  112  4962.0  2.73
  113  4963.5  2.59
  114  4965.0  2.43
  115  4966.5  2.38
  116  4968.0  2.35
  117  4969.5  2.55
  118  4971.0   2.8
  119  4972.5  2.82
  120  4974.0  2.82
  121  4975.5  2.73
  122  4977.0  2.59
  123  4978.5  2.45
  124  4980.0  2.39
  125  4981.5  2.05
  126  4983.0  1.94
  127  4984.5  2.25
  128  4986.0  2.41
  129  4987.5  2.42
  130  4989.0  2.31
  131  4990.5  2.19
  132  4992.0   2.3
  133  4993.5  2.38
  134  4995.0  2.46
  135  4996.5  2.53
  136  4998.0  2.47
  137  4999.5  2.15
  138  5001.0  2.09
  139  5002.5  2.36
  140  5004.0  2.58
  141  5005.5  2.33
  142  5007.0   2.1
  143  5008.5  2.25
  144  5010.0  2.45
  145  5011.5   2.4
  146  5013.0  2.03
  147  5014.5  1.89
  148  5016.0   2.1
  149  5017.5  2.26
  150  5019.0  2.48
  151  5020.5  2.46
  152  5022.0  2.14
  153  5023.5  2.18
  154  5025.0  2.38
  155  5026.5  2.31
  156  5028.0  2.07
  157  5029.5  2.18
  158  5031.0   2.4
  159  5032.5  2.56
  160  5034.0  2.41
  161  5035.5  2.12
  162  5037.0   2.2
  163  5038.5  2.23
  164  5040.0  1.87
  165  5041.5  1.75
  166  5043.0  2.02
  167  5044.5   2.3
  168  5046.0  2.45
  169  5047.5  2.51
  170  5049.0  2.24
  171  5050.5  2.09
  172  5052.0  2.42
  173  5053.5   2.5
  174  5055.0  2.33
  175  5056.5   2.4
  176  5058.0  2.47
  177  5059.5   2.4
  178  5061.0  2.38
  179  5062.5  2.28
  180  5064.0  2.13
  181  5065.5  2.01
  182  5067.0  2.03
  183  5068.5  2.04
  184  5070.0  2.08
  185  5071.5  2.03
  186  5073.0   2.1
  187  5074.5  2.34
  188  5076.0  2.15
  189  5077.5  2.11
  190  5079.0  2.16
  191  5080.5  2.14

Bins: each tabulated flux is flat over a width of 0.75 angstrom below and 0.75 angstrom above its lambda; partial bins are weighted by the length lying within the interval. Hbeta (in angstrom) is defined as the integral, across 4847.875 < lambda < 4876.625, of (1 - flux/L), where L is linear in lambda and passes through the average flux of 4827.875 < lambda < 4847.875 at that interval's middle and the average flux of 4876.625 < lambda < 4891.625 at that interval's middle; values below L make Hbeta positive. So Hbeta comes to -1.8 angstrom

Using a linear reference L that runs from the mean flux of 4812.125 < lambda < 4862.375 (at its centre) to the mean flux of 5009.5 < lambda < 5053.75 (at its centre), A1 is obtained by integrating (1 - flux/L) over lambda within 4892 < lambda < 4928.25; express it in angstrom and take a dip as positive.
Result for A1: -3.5 angstrom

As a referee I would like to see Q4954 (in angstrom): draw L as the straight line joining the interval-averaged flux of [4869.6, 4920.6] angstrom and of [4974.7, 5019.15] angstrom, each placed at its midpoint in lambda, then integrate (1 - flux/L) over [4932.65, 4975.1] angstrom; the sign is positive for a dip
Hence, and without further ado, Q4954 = -3.5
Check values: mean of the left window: 2.58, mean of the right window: 2.31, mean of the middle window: 2.62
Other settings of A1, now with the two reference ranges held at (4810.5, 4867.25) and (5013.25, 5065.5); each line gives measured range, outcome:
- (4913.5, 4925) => 0.2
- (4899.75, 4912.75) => -1.6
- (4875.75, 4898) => -0.7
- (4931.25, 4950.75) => -2.2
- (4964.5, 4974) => -0.9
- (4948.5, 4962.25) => -1.4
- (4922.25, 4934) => -1.4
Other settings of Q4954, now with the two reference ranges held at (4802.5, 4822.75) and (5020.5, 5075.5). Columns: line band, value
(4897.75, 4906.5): -1.0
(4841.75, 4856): -0.7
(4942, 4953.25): -2.3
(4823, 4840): 1.0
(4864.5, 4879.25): -0.3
